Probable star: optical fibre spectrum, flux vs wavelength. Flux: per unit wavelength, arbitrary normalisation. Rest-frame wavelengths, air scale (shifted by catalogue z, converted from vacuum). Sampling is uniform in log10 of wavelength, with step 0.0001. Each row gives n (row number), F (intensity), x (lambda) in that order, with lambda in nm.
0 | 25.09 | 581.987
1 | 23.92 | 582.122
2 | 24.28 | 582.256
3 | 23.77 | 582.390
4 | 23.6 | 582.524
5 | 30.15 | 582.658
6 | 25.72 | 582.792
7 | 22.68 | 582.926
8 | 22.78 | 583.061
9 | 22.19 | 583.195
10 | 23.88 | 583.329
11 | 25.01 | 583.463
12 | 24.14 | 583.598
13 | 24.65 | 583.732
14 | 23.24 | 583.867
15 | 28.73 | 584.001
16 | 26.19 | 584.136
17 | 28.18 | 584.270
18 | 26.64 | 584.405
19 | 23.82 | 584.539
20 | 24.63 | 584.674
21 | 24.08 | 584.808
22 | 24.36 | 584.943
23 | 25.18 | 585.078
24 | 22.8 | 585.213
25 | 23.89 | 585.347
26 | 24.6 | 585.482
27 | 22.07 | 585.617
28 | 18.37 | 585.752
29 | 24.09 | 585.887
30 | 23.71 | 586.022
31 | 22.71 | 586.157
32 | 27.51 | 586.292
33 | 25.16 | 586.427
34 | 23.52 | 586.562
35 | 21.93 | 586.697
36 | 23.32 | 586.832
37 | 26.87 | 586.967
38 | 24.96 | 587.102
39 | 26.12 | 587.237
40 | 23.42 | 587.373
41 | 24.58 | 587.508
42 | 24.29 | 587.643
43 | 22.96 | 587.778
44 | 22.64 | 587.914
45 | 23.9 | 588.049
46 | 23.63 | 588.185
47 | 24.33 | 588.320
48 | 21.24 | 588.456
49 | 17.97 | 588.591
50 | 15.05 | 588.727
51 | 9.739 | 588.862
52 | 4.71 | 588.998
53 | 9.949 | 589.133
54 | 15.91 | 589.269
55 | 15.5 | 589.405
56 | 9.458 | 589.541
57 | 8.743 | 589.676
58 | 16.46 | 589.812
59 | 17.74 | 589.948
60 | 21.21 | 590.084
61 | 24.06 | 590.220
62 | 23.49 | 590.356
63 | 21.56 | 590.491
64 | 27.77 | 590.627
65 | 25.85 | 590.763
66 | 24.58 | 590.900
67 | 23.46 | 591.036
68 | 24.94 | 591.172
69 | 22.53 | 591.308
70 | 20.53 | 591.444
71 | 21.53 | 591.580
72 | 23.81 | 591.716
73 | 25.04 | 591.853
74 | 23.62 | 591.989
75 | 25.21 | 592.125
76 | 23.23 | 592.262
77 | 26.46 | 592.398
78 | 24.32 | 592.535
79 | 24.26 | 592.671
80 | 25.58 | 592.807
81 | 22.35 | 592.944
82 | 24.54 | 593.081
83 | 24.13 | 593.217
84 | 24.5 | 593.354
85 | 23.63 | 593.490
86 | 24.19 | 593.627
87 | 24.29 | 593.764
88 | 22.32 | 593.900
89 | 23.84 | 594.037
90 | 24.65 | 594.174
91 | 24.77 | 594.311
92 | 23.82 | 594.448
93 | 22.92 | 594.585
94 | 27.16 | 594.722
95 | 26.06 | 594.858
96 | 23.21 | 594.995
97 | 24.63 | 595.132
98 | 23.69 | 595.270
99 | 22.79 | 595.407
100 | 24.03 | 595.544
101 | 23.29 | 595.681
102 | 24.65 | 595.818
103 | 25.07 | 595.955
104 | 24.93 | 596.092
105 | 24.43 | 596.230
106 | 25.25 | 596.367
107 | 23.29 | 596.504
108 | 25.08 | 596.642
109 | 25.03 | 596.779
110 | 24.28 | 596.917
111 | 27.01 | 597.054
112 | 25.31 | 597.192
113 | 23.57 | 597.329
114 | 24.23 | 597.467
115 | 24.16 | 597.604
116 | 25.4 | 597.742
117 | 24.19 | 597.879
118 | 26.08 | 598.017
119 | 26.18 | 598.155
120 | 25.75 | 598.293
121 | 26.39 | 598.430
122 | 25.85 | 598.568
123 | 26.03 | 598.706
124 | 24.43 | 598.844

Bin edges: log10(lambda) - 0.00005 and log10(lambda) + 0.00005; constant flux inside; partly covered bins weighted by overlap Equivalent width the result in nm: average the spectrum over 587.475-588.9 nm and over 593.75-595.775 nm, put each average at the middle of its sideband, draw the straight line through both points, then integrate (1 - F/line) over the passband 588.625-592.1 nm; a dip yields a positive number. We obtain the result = 0.47 nm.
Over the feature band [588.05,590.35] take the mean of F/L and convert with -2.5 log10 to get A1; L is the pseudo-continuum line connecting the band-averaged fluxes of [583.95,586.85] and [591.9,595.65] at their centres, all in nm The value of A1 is 0.43 mag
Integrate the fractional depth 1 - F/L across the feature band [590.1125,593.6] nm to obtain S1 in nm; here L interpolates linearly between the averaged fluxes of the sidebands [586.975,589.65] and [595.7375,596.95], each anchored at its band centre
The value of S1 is -0.41 nm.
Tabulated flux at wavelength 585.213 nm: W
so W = 22.8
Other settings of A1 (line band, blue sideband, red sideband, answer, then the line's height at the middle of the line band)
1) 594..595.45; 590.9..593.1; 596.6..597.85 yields 0.00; 24.4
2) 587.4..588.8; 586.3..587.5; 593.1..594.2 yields 0.11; 24.5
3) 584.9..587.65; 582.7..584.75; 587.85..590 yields -0.17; 20.6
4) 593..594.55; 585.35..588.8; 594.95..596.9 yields 0.00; 24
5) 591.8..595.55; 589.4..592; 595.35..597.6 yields -0.06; 22.9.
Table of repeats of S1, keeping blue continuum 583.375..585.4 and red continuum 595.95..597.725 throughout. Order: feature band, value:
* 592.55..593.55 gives 0.03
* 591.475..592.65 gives 0.04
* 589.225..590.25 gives 0.37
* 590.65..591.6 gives 0.05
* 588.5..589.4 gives 0.44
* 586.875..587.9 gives 0.02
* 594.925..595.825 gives 0.04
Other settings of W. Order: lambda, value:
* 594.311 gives 24.77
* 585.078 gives 25.18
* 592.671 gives 24.26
